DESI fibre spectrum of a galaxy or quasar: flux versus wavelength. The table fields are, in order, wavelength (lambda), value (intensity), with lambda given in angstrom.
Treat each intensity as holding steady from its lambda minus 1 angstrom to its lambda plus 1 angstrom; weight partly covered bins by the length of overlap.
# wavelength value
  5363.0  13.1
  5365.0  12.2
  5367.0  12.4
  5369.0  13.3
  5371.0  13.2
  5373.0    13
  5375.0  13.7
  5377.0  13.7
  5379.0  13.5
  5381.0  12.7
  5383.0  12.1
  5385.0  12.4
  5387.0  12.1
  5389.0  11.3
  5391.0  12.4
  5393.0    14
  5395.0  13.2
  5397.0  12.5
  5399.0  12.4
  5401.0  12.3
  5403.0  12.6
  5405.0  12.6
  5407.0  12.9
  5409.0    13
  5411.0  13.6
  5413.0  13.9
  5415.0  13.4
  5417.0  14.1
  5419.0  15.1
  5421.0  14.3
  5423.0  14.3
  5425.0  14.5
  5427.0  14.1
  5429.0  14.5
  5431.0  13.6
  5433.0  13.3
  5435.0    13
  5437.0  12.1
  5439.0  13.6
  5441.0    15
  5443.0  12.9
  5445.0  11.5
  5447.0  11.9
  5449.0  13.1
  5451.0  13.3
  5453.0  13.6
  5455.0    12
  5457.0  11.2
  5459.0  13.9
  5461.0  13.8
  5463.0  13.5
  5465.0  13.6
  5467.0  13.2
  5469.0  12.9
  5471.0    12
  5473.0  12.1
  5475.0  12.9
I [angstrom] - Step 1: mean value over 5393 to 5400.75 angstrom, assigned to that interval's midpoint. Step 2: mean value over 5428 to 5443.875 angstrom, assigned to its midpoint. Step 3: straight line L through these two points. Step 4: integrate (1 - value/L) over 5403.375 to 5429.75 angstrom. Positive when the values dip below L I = -1.3 angstrom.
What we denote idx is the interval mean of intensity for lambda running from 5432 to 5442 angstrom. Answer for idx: 13.4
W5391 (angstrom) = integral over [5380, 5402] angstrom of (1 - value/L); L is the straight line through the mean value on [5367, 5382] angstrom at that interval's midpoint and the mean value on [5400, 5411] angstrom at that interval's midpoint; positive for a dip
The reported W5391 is 0.8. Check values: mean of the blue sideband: 13.2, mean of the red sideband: 12.8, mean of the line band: 12.5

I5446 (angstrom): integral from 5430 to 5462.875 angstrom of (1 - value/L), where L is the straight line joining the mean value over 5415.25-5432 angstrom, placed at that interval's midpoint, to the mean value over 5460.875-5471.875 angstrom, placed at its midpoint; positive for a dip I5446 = 1.6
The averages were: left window 14.3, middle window 13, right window 13.1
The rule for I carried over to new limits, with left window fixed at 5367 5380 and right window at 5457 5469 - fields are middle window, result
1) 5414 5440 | -1.0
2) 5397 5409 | 0.7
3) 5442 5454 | 0.6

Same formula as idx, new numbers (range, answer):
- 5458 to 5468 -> 13.6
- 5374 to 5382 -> 13.4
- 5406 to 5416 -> 13.4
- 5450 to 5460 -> 12.8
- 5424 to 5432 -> 14.2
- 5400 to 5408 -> 12.6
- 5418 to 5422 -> 14.7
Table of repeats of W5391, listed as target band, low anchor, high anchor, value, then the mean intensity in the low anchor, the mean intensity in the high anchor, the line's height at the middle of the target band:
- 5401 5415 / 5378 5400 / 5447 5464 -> -0.4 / 12.6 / 13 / 12.7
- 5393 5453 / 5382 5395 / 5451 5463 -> -3.0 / 12.4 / 13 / 12.7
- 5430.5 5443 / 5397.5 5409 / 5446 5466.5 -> -0.5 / 12.6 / 13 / 12.8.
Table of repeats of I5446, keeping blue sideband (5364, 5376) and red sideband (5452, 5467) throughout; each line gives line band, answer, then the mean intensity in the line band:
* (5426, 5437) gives -0.4 angstrom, 13.6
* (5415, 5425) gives -1.0 angstrom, 14.3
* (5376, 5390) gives 0.5 angstrom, 12.5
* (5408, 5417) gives -0.4 angstrom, 13.5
